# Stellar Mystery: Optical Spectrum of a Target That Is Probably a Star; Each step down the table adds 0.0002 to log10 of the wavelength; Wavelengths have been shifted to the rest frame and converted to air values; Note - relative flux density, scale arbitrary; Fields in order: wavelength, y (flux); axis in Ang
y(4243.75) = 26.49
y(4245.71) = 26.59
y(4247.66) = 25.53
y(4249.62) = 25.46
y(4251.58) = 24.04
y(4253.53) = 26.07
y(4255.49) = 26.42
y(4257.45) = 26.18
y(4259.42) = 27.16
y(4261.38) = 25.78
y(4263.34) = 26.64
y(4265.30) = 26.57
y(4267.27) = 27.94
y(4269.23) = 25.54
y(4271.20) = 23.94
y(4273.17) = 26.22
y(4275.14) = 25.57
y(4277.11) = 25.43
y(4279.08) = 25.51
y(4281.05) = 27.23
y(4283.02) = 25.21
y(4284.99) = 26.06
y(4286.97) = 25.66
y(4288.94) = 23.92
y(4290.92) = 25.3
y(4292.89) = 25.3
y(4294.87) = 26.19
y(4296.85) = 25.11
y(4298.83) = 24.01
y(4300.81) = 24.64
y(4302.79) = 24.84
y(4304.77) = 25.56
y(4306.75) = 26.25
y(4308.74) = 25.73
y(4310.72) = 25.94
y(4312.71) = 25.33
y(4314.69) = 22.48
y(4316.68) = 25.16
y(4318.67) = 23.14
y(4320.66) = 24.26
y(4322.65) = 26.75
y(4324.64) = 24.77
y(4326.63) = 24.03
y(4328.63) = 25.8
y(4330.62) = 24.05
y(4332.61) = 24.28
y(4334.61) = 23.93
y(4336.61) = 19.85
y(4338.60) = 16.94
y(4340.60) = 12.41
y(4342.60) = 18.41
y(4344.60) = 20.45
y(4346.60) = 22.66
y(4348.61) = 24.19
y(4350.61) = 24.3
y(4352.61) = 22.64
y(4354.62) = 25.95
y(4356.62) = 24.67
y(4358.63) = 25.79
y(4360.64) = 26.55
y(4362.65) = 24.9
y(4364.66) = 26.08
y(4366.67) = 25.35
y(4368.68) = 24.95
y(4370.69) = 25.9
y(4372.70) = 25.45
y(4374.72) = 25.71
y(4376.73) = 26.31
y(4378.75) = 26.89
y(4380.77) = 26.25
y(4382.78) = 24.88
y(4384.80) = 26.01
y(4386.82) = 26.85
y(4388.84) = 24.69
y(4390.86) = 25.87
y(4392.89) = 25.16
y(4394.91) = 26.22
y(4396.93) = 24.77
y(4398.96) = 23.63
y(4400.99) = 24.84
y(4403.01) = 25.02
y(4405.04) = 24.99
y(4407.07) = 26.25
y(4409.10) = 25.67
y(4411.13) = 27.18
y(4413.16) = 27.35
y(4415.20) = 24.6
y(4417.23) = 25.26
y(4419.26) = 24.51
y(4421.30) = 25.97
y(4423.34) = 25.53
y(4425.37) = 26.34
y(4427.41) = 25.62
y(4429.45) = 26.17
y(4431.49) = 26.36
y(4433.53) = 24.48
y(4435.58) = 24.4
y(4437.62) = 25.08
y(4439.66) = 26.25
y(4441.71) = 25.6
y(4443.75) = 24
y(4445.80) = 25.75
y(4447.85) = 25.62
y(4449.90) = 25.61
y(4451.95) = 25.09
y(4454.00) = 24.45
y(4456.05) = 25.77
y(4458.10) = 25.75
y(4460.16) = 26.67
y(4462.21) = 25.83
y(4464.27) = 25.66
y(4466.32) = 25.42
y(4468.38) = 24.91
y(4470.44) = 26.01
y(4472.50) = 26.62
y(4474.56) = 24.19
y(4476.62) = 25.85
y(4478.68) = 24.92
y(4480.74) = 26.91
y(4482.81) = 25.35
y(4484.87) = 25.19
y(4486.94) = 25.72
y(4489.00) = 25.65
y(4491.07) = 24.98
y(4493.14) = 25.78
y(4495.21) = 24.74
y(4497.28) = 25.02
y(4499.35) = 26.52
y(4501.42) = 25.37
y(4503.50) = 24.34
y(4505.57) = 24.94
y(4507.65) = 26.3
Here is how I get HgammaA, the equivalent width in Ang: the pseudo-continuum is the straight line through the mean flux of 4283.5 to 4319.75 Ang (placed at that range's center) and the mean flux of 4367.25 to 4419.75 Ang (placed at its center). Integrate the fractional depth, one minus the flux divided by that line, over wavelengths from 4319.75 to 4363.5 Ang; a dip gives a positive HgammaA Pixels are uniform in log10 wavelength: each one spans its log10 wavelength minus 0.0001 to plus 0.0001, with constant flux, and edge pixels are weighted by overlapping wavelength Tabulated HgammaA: 3.8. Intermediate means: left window 25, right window 25.6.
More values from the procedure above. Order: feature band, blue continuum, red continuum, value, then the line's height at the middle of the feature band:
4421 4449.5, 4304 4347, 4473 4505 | -1.0 Ang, 24.6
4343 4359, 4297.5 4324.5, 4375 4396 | 1.2 Ang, 25.5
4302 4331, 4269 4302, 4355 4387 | 0.6 Ang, 25.5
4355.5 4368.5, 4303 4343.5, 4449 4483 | -0.9 Ang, 23.9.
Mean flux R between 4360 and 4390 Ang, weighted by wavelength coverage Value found 25.8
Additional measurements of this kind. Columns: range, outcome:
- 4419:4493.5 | 25.5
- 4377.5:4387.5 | 26.2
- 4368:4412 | 25.6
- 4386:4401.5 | 25.2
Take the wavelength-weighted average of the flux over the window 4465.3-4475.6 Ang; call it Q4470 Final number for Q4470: 25.4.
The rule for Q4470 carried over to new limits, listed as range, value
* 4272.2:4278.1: 25.7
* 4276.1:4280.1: 25.5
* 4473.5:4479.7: 25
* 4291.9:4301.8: 25.1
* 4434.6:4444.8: 25.1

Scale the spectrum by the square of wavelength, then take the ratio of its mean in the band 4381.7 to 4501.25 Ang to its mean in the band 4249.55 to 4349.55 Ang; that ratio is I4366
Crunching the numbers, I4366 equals 1.11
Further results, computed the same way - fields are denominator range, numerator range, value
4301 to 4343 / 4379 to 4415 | 1.13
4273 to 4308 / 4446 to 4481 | 1.09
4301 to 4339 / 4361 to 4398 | 1.09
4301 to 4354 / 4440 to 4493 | 1.17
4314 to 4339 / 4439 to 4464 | 1.14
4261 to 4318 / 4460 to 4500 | 1.10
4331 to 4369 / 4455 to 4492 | 1.19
